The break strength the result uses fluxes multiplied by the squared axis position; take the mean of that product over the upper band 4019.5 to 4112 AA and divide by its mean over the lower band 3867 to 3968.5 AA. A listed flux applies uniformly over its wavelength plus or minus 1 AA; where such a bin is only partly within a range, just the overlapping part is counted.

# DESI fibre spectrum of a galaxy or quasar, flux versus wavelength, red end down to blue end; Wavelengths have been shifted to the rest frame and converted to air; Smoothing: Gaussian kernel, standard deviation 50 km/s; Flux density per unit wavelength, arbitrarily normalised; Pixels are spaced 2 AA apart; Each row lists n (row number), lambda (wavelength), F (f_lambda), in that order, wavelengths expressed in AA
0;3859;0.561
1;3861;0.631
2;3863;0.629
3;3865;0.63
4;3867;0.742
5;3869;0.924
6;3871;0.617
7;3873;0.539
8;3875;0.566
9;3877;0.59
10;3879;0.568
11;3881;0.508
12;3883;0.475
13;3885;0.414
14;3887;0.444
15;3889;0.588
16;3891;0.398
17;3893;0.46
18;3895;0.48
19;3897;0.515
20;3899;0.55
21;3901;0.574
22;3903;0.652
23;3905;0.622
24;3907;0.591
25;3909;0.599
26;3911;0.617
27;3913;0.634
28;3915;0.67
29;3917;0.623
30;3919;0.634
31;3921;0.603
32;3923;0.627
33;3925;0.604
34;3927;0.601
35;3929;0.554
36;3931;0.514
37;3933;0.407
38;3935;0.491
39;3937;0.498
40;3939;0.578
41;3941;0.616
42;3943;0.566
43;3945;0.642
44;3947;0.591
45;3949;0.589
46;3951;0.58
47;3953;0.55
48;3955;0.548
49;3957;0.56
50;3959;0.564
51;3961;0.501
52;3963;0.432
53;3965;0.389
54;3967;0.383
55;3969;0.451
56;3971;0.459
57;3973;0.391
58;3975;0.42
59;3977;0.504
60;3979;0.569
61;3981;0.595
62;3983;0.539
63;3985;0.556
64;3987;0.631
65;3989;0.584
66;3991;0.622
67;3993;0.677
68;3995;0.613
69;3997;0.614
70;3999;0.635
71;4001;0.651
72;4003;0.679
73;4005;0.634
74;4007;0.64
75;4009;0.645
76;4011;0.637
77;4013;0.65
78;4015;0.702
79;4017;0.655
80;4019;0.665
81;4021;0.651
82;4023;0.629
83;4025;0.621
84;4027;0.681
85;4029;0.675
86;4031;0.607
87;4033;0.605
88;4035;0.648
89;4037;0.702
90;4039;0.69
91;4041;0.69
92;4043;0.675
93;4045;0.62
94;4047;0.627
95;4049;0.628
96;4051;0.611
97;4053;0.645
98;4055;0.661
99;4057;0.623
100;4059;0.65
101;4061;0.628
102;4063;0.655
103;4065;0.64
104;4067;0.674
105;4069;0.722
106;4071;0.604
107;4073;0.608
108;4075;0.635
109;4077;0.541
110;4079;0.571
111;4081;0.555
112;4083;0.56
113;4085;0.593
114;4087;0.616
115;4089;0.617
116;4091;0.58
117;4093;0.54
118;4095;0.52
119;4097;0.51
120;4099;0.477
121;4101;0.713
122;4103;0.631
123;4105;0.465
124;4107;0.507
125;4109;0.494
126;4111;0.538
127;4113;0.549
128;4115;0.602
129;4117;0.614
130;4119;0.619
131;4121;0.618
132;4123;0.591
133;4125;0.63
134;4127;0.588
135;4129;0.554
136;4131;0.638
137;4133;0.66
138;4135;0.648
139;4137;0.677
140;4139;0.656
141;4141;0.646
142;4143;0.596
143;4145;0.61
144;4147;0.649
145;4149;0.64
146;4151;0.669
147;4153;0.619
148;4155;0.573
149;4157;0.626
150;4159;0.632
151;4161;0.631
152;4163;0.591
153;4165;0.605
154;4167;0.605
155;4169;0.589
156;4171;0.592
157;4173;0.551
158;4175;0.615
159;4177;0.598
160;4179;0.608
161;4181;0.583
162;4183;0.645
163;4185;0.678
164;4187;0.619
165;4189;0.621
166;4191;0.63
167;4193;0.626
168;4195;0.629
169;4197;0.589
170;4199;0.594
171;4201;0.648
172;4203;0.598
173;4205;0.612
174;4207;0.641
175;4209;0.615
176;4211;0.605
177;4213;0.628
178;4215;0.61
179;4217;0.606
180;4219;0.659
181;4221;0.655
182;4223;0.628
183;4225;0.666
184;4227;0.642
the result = 1.18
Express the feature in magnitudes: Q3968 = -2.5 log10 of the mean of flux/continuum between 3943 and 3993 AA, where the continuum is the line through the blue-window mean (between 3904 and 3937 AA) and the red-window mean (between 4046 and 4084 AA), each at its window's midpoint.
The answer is 0.13 mag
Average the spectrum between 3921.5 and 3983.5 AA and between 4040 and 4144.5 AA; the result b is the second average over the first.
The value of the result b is 1.15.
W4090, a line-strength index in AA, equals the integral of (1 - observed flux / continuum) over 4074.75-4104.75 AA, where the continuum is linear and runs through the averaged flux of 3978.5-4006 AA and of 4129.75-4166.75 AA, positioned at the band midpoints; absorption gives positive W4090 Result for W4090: 2.5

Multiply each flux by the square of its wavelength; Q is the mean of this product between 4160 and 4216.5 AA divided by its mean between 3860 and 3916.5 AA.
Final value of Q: 1.23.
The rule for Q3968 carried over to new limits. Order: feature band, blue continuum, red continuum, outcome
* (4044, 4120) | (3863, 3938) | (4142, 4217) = 0.01 mag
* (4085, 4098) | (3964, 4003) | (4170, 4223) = 0.03 mag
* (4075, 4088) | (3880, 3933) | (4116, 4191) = 0.04 mag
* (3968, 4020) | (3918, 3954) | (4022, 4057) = 0.04 mag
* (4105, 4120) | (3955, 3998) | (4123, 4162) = 0.10 mag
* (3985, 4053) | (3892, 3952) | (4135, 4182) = -0.09 mag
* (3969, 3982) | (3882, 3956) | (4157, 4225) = 0.17 mag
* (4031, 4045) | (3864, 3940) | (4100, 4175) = -0.12 mag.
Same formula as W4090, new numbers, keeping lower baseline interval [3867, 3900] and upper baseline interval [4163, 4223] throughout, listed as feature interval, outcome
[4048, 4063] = -1.3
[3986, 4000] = -1.3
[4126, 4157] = -1.2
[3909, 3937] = -1.3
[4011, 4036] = -3.1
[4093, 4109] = 1.4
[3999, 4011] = -1.6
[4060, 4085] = -1.1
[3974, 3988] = 0.6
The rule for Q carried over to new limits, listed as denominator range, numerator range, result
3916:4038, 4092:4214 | 1.13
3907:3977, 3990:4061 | 1.24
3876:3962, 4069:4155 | 1.17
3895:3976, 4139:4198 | 1.26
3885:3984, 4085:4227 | 1.25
